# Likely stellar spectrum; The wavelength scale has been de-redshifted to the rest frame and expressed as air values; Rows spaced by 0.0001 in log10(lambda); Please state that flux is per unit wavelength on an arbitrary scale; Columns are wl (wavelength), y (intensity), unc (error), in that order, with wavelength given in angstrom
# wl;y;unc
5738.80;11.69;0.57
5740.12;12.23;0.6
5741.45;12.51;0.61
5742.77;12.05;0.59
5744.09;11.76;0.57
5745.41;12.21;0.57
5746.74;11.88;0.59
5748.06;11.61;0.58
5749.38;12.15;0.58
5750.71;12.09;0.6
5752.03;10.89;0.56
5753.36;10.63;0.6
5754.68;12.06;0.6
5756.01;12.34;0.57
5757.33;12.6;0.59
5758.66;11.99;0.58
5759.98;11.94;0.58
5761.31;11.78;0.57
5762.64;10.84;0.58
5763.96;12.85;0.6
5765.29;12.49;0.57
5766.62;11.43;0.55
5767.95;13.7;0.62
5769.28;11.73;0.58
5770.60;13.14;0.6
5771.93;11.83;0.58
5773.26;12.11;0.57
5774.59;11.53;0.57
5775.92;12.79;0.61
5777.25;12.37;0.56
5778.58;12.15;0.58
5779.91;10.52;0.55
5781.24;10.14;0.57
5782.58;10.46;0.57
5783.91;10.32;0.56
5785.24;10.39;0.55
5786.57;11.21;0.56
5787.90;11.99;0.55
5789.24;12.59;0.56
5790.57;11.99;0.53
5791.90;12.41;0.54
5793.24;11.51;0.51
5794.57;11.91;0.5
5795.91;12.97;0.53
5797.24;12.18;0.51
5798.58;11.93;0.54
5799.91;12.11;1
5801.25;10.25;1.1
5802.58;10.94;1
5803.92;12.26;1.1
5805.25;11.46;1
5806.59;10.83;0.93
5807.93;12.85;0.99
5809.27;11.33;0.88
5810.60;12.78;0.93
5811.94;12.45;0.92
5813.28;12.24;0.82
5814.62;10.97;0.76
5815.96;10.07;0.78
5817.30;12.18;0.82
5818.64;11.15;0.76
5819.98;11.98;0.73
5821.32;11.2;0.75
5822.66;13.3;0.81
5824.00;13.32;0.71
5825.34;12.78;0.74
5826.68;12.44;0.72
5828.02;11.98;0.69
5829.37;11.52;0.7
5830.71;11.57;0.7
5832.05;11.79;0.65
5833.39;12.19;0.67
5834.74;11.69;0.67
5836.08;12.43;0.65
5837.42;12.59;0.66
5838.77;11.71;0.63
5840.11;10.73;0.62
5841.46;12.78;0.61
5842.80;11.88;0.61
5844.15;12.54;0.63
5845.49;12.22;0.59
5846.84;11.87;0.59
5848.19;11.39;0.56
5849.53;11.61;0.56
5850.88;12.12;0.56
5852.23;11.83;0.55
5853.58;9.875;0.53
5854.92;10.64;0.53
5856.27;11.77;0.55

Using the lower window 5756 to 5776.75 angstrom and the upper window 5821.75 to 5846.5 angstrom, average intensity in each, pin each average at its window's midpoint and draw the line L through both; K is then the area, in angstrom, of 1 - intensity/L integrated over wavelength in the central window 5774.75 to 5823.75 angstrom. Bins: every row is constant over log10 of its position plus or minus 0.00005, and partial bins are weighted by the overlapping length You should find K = 2.0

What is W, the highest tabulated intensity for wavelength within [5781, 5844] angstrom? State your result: 13.32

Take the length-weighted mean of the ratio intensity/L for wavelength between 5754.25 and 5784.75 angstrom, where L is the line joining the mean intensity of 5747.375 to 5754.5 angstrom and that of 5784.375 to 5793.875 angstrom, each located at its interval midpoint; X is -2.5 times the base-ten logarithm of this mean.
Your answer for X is -0.02 mag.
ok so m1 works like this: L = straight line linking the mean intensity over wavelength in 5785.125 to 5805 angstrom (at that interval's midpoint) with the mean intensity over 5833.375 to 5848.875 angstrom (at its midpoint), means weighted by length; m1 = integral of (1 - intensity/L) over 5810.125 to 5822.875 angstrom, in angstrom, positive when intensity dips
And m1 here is 0.1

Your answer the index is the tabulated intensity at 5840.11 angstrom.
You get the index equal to 10.73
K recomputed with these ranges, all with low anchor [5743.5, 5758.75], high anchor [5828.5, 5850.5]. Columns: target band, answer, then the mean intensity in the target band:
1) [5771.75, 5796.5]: 0.5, 11.6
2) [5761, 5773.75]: -0.4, 12.2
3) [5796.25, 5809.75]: 0.3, 11.7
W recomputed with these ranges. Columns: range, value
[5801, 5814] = 12.85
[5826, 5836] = 12.44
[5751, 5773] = 13.7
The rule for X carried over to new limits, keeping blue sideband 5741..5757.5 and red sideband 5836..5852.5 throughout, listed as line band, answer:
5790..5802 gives 0.001 mag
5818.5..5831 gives -0.021 mag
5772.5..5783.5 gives 0.040 mag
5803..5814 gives -0.005 mag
